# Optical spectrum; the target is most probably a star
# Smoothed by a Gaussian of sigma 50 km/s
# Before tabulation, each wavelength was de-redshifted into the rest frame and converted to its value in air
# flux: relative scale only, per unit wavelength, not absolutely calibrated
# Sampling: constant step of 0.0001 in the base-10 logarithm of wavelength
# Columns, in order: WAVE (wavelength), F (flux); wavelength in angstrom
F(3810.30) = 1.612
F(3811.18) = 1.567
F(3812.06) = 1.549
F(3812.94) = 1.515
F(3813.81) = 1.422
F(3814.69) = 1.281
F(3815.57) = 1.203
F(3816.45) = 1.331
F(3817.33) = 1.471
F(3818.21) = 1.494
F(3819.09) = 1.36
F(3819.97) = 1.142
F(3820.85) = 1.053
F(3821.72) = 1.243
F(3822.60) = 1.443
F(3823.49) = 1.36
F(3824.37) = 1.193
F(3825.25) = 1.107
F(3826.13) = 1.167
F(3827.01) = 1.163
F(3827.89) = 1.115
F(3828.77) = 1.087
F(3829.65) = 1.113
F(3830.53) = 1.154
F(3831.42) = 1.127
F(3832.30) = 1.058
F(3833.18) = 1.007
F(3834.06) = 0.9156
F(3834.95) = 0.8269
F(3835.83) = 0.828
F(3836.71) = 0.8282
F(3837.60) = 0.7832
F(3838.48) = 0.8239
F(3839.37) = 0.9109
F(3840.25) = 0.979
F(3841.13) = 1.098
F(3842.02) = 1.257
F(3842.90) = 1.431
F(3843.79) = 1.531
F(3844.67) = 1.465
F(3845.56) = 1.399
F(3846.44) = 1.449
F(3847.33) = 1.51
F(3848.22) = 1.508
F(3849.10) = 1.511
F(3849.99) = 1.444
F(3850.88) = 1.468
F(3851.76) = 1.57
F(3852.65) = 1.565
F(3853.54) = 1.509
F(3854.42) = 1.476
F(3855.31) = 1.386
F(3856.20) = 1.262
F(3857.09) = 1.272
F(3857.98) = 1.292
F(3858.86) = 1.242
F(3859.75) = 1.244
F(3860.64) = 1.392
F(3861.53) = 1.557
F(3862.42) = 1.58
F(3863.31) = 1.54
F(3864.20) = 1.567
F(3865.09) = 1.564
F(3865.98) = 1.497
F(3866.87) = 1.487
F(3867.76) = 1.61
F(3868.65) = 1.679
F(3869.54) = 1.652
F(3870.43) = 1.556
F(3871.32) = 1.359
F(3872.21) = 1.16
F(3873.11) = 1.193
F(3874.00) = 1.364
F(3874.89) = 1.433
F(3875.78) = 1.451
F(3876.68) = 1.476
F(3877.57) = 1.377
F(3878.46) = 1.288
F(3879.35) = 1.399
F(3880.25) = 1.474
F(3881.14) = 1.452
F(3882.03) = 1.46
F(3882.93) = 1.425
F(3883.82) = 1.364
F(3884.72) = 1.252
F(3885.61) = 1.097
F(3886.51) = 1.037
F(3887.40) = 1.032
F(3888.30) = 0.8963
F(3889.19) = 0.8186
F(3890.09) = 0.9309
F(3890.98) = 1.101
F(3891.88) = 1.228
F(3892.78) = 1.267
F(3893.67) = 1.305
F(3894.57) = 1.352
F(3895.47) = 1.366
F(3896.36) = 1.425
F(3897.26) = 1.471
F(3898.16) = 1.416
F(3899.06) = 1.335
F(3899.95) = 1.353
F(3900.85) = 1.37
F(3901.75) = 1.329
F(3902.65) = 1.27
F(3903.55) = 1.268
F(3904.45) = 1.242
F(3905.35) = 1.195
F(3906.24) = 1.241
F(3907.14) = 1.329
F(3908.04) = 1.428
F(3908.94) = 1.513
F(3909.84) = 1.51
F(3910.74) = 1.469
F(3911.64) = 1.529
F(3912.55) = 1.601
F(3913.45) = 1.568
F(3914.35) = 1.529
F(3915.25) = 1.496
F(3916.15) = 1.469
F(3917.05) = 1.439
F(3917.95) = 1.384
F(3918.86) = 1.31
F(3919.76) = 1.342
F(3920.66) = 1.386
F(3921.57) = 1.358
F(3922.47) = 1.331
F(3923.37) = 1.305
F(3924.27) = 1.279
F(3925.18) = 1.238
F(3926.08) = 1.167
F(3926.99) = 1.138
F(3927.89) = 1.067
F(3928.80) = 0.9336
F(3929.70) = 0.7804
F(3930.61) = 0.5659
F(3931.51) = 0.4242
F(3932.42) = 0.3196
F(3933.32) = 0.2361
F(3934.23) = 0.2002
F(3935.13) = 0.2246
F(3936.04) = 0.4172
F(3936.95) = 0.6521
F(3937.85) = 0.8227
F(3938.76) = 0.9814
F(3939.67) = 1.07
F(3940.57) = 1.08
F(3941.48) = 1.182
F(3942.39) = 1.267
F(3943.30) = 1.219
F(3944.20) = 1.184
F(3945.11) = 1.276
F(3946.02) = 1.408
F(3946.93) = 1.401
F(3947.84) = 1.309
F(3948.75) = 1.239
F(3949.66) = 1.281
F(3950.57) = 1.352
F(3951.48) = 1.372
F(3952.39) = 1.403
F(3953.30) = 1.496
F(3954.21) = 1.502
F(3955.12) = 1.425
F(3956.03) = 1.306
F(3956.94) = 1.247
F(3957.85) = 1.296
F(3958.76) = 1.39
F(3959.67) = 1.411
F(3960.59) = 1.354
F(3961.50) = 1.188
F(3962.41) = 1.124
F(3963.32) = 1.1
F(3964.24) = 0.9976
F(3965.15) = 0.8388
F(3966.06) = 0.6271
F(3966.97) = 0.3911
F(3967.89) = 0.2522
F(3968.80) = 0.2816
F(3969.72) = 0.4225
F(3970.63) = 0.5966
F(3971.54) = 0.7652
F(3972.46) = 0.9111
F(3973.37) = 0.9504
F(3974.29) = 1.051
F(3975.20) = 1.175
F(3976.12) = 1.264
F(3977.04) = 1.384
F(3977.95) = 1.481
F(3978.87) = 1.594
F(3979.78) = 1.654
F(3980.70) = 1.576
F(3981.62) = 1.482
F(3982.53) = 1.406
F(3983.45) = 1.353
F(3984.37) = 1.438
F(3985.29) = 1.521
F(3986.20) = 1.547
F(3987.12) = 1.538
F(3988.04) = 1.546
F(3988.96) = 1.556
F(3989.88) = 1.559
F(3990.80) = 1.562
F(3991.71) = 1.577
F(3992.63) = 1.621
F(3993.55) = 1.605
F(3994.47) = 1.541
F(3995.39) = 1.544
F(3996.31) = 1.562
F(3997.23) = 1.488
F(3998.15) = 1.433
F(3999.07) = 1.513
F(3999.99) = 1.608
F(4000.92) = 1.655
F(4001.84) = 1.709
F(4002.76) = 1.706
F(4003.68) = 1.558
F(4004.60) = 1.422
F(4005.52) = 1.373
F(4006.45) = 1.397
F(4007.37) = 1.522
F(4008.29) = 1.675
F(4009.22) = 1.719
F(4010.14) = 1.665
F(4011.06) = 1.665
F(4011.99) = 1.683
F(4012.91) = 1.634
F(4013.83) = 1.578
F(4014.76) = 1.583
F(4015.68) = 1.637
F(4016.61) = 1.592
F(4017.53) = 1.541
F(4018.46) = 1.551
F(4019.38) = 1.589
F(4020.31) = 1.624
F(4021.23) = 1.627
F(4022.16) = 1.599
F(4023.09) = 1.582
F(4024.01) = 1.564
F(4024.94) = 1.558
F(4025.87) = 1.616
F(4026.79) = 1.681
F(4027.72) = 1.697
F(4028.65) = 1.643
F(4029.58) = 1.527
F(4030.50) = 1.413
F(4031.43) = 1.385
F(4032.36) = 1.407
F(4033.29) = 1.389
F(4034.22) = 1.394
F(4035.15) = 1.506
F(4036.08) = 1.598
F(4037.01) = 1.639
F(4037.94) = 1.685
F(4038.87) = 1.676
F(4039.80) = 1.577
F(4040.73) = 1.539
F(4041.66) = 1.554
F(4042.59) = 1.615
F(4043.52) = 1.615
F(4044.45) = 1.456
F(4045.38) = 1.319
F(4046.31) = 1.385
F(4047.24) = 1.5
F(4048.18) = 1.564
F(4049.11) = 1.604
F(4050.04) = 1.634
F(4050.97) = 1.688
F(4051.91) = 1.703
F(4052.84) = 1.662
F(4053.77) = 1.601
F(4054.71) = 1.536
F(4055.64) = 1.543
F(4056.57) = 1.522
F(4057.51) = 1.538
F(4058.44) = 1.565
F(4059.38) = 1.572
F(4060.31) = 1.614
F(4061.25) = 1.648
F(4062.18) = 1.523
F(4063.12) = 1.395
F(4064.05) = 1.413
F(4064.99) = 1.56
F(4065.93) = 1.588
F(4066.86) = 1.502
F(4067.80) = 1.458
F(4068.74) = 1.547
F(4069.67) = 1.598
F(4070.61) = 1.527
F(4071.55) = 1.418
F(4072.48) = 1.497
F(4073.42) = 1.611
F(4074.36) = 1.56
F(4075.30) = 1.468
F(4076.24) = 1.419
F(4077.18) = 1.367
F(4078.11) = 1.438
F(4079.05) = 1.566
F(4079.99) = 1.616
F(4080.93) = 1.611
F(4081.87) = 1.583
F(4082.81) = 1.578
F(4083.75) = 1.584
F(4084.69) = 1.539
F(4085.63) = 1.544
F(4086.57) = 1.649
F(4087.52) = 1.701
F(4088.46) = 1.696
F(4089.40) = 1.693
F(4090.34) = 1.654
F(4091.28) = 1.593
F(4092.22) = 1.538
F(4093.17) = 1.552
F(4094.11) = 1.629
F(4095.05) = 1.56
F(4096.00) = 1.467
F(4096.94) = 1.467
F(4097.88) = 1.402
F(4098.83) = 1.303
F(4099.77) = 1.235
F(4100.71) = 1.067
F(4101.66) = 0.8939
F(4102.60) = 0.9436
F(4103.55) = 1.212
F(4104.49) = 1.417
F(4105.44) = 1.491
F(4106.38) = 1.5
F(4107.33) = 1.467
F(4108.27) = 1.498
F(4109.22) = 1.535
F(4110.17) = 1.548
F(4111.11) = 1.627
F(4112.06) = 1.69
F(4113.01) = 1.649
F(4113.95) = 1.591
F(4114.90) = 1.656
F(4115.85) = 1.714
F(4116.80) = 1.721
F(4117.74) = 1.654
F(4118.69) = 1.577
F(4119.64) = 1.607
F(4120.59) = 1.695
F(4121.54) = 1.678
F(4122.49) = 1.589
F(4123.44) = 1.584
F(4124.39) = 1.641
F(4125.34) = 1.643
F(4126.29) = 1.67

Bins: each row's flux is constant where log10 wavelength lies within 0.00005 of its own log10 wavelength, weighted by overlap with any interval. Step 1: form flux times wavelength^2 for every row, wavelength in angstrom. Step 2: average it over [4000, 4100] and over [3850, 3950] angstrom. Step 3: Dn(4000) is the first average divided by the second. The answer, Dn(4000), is 1.3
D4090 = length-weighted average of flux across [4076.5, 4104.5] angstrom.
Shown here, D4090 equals 1.47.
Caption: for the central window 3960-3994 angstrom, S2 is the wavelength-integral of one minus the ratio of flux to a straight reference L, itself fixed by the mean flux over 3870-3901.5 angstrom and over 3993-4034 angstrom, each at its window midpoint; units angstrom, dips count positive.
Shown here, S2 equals 6.74 angstrom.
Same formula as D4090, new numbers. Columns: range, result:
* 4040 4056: 1.56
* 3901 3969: 1.14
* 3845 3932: 1.34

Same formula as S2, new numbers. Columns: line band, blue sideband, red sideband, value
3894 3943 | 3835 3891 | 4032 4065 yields 7.8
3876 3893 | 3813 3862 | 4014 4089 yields 1.1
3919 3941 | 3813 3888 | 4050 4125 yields 7.8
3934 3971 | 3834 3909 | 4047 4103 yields 9.3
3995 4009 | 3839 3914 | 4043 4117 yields -0.8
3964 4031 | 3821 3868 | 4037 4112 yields 1.4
